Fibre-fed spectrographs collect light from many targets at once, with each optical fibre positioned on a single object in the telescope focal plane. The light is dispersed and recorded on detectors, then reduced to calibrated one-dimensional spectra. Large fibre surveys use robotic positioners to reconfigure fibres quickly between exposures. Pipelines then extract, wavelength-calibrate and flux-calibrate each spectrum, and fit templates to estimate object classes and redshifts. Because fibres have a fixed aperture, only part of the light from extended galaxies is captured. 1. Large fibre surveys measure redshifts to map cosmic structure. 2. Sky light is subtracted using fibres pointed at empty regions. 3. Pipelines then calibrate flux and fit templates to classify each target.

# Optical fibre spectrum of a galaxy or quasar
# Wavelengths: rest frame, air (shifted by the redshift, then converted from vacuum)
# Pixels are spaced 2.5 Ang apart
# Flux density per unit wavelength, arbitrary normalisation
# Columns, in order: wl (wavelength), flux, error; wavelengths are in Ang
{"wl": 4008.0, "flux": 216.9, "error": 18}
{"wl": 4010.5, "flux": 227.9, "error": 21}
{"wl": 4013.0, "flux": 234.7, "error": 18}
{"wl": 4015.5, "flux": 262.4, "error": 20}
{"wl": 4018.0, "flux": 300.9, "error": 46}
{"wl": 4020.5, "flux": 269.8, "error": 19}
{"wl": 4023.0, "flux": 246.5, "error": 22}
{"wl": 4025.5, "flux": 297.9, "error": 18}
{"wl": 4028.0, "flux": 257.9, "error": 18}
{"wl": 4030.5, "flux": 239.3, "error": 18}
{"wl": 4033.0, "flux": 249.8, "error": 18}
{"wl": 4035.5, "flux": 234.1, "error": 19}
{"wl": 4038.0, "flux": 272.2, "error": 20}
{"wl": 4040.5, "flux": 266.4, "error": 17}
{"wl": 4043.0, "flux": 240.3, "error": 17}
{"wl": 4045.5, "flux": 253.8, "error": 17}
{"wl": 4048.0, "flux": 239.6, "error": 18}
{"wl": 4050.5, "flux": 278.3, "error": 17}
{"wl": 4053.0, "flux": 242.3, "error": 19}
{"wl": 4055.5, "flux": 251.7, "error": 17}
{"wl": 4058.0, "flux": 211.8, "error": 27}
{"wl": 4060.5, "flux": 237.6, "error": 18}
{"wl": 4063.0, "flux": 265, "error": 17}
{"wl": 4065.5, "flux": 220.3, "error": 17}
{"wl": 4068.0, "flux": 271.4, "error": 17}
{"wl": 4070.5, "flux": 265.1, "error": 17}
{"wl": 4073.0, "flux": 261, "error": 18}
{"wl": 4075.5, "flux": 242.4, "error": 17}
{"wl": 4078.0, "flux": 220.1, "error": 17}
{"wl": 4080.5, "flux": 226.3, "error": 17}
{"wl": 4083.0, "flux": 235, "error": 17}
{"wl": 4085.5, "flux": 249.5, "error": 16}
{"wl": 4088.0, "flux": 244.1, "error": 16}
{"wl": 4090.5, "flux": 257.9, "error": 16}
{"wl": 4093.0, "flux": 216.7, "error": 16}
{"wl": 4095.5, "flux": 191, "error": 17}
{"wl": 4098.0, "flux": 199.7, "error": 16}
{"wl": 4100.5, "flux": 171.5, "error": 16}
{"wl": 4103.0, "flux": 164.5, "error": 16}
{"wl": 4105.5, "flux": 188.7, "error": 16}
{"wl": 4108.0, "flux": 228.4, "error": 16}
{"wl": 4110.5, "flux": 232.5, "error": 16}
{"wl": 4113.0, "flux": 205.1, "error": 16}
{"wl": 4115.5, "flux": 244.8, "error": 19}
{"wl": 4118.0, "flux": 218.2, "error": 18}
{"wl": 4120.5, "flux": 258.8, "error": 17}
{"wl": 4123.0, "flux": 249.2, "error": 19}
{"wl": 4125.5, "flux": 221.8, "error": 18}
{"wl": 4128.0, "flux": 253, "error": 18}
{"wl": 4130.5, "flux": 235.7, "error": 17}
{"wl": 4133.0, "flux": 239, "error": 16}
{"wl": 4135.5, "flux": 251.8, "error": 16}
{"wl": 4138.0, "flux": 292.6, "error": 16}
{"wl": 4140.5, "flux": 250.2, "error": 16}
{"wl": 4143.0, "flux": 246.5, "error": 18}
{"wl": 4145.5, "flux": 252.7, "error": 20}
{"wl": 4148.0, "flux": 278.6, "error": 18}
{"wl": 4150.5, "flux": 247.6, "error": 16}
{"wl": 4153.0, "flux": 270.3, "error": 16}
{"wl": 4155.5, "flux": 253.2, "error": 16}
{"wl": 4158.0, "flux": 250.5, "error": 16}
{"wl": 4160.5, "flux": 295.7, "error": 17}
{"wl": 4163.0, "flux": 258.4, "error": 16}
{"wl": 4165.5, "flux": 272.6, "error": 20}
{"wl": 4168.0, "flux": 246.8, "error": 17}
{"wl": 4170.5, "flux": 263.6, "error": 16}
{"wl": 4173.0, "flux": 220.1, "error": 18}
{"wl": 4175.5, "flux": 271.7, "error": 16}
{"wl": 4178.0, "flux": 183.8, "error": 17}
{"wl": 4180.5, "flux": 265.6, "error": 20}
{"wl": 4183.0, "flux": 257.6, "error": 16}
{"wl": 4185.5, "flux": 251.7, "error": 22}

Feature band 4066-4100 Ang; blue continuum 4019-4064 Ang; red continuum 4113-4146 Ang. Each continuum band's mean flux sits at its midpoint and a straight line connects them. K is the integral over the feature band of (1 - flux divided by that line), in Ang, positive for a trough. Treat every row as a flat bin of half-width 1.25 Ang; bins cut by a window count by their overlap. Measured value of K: 2.0 Ang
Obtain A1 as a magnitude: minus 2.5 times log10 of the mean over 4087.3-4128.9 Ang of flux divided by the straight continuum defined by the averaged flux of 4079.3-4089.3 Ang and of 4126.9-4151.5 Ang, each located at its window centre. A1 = 0.122 mag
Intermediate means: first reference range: 239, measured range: 220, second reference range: 255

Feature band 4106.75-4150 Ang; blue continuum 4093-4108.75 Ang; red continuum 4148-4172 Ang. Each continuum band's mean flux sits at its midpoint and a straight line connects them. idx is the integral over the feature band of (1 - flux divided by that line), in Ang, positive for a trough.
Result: -3.9 Ang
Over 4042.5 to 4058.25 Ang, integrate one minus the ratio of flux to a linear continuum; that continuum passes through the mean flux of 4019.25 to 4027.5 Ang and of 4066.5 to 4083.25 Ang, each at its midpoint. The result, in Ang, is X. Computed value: 0.6 Ang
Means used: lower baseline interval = 270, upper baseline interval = 246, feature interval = 248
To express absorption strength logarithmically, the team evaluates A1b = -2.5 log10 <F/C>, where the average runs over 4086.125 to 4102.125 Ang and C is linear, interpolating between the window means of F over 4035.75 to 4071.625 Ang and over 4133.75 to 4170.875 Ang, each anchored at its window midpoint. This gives 0.19 mag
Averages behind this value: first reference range 251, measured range 214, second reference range 262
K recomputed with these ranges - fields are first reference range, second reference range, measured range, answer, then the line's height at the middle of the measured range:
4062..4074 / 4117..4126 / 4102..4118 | 2.0 Ang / 243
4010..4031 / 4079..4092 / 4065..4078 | -0.3 Ang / 246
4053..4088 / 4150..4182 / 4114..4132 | 0.7 Ang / 249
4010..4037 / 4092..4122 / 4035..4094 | -3.1 Ang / 234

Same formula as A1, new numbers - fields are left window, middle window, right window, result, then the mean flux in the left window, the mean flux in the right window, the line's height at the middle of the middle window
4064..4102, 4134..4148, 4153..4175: -0.04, 231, 259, 251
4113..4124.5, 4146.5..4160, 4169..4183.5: -0.09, 238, 243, 241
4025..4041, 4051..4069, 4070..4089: 0.02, 258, 242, 249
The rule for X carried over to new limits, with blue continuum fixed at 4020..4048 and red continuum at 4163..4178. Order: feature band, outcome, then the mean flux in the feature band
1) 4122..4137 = 0.5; 242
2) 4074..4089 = 1.0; 237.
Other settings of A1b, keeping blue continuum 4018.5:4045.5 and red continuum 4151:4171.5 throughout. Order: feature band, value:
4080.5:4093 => 0.08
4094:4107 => 0.38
